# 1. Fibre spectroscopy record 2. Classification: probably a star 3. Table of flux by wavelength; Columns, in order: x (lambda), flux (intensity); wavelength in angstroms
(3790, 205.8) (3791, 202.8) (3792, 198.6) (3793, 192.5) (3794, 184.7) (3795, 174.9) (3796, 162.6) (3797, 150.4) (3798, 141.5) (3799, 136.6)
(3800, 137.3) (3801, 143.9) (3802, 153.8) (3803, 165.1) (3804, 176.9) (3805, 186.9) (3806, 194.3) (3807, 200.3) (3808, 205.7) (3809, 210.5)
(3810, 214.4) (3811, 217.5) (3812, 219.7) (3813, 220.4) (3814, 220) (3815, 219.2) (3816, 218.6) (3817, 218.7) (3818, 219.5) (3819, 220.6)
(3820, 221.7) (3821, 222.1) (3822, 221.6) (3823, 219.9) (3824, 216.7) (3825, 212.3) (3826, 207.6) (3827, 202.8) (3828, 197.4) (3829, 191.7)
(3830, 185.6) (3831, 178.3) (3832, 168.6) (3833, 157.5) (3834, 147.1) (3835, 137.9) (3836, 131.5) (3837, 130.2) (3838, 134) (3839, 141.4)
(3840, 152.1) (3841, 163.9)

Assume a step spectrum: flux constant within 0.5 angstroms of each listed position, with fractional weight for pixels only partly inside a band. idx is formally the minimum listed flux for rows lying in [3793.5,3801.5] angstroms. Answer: 136.6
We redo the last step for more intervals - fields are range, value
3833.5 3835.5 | 137.9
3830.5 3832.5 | 168.6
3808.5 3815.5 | 210.5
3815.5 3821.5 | 218.6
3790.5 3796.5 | 162.6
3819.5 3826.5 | 207.6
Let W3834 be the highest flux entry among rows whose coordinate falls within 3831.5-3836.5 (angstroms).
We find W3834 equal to 168.6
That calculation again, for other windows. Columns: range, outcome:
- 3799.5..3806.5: 194.3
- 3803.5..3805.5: 186.9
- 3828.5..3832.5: 191.7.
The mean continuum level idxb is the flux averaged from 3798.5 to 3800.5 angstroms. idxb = 137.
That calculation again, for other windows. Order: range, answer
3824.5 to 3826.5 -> 210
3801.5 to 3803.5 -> 159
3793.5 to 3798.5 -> 163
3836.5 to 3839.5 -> 135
